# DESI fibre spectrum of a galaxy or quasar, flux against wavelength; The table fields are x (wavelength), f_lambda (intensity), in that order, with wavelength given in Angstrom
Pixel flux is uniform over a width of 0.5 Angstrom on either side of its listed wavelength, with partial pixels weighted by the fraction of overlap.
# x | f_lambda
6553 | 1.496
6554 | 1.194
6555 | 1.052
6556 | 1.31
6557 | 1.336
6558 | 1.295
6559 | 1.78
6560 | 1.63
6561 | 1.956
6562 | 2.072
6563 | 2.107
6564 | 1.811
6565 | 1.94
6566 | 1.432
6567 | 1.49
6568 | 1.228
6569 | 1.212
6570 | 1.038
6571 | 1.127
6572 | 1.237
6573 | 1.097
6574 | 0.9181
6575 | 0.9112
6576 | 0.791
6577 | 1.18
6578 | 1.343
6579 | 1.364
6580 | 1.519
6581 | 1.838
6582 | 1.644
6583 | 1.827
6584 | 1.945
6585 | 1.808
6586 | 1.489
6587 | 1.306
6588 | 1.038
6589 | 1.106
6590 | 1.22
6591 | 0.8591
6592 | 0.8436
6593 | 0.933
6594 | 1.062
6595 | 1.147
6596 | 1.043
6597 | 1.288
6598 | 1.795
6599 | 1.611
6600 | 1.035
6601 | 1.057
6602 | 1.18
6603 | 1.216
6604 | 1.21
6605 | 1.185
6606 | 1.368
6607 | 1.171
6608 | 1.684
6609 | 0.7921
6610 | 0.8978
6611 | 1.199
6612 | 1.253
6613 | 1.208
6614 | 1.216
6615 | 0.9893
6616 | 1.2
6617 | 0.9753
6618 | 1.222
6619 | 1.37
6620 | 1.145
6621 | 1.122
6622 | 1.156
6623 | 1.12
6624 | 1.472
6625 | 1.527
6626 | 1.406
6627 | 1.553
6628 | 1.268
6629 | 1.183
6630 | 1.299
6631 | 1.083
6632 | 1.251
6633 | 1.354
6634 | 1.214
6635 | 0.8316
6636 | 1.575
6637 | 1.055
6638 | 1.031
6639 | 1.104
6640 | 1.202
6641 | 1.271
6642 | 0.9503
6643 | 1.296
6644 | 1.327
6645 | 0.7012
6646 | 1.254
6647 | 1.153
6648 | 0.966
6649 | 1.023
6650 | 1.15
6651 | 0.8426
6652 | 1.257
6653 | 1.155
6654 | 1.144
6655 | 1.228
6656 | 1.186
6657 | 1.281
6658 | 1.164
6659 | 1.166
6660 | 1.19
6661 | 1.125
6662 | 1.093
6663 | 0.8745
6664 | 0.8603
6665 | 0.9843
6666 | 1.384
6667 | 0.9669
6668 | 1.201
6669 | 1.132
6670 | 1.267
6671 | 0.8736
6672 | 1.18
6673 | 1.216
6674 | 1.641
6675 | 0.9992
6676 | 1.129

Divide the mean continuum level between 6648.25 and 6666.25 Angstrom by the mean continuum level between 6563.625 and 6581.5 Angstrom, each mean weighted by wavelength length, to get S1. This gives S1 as 0.9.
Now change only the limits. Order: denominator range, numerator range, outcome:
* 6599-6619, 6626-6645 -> 1.02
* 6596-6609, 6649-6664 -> 0.87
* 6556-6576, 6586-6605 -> 0.82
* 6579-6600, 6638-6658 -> 0.83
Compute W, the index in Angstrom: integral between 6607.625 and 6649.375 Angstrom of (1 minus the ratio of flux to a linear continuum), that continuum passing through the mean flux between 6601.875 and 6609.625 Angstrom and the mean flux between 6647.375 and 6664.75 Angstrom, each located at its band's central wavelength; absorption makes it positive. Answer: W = -0.7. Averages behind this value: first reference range 1.22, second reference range 1.1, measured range 1.19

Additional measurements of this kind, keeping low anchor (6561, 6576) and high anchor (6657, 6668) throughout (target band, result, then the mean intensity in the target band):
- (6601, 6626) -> 0.97 Angstrom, 1.2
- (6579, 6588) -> -1.79 Angstrom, 1.62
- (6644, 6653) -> 0.59 Angstrom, 1.07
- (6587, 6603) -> 1.92 Angstrom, 1.15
